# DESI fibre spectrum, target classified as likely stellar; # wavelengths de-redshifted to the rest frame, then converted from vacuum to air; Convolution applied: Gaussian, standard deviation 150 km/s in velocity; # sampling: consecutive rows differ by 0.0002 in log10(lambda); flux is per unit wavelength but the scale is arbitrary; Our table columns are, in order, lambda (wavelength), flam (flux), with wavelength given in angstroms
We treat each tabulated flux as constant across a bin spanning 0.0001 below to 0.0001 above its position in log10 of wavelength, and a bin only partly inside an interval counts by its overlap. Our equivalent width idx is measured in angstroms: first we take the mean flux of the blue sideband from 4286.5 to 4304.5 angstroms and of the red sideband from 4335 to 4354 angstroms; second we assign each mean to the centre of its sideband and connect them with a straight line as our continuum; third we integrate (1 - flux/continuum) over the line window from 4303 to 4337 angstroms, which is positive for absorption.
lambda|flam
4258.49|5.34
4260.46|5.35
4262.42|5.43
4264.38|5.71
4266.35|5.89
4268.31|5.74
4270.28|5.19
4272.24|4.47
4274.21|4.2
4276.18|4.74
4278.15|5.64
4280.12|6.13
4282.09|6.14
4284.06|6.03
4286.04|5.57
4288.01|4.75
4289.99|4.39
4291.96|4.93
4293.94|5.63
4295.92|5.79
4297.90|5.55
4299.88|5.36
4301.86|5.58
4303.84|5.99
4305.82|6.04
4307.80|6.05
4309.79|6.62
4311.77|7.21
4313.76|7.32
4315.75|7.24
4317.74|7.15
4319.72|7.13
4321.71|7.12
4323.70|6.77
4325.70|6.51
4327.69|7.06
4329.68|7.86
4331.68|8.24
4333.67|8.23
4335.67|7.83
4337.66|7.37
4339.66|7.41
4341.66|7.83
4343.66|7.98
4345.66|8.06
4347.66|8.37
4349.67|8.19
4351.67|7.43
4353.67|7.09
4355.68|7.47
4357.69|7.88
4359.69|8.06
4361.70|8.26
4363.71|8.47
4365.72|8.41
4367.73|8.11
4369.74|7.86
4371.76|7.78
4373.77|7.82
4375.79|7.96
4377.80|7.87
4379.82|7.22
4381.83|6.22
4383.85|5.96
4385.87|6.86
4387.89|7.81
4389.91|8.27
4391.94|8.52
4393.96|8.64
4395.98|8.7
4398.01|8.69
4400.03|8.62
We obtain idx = -2.8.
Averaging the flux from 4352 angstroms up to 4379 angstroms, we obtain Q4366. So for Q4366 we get 7.91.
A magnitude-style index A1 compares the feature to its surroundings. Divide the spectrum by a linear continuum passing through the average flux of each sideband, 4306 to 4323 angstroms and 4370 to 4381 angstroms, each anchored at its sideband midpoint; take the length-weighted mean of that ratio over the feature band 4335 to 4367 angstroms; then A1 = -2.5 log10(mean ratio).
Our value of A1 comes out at -0.07 mag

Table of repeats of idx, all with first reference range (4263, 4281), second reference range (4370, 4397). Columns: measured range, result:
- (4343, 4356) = -1.6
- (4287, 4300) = 1.3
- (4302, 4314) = -0.7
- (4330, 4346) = -2.8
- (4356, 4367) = -1.5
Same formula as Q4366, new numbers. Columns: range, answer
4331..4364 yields 7.88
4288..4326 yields 6.19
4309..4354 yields 7.49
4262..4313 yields 5.58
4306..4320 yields 6.9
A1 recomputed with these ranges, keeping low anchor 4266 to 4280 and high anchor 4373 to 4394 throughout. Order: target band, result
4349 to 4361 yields -0.12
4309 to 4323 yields -0.17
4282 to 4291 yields 0.03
